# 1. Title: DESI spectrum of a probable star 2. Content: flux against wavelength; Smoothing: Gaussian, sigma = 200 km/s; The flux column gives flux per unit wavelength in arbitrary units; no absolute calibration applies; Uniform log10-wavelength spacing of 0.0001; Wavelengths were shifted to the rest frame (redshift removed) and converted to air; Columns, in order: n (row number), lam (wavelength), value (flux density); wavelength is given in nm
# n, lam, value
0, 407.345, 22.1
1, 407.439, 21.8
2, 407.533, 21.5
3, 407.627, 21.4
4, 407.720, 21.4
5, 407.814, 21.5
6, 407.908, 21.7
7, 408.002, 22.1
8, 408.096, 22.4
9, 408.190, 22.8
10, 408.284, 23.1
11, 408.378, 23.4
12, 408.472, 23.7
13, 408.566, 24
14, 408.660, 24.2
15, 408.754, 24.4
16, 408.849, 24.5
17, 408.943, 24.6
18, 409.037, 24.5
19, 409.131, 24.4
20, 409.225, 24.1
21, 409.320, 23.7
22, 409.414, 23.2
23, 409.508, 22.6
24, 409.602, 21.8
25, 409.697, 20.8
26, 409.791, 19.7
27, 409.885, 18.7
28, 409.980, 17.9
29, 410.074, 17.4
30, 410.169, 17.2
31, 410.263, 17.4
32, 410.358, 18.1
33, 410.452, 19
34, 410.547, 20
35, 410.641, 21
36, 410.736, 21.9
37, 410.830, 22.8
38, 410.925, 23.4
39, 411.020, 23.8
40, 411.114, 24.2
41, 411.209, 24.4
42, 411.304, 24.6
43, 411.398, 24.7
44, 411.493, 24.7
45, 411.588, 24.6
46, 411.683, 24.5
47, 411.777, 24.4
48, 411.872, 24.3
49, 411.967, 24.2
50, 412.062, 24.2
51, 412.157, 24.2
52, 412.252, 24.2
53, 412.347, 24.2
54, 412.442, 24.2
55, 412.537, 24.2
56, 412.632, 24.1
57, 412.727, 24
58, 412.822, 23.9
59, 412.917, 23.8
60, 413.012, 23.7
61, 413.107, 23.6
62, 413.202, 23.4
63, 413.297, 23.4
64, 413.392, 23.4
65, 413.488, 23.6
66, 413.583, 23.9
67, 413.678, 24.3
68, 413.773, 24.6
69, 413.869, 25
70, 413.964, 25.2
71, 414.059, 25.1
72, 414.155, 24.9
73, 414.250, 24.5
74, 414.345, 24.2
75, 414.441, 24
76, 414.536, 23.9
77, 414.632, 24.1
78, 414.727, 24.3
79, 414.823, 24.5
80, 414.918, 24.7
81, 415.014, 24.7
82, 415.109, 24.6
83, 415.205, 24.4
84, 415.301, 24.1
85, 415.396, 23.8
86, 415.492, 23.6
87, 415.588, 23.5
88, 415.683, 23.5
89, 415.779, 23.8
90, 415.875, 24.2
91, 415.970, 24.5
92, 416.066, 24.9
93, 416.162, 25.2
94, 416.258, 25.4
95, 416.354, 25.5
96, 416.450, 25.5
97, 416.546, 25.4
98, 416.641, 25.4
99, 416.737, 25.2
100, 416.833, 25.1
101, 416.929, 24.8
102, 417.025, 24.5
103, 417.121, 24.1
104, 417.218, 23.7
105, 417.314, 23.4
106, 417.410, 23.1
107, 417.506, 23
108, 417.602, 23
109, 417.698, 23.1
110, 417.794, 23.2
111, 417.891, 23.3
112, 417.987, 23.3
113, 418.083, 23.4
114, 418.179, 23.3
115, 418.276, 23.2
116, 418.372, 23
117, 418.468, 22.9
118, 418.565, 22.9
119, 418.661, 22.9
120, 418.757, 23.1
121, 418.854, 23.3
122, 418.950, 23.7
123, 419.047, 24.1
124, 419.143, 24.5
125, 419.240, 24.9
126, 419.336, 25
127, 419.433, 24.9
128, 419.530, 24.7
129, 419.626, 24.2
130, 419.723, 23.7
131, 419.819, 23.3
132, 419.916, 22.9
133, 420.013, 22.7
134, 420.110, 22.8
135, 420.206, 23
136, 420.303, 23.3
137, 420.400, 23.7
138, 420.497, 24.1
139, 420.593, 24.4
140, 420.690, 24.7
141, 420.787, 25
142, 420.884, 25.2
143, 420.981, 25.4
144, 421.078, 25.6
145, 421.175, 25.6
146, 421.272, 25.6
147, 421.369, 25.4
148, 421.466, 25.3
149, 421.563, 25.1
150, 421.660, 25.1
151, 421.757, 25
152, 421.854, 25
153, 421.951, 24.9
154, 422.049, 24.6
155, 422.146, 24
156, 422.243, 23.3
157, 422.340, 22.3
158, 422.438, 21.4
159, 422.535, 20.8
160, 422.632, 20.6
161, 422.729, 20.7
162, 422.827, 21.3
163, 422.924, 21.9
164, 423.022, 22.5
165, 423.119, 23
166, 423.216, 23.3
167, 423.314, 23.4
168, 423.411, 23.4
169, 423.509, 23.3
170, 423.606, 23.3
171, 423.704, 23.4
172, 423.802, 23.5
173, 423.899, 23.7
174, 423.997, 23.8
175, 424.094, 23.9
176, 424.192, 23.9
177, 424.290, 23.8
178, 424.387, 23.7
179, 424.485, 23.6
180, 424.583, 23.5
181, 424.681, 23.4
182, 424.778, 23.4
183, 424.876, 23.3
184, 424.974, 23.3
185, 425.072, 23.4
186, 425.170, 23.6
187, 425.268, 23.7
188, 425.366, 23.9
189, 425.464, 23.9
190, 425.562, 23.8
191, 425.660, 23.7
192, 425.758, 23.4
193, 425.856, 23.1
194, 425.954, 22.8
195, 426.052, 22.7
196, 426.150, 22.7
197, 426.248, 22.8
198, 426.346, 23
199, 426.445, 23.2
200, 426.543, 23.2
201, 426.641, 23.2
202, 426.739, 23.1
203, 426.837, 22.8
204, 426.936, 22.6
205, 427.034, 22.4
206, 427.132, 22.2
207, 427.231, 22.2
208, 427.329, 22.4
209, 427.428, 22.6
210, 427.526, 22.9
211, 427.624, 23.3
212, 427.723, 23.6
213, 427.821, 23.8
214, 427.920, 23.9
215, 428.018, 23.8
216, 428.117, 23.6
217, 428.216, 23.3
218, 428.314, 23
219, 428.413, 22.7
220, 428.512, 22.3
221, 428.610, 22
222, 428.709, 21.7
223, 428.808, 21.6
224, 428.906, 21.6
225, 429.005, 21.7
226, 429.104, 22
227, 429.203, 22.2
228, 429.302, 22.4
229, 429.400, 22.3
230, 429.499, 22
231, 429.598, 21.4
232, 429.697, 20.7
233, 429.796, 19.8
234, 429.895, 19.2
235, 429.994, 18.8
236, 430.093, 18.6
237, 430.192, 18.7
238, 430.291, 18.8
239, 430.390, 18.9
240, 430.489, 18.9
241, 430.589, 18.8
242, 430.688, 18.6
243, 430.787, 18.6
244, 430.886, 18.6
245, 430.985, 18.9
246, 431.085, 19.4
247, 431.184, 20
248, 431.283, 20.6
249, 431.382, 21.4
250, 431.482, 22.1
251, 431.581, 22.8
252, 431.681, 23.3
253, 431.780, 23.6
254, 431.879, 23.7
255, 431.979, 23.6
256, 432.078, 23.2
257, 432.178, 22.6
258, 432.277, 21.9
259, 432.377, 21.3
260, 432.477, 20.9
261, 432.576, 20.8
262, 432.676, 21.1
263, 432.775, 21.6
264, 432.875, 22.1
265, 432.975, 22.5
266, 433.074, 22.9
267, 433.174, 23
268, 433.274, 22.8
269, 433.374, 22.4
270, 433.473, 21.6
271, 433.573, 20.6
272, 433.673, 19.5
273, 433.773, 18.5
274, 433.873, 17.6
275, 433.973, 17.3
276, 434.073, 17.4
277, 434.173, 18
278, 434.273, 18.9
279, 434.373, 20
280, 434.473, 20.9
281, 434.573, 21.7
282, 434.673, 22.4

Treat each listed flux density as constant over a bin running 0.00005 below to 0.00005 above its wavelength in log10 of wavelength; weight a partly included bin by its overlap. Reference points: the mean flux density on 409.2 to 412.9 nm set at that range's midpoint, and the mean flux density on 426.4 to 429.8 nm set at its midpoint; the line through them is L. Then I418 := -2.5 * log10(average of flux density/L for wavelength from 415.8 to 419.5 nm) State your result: -0.07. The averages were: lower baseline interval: 22.5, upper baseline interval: 22.5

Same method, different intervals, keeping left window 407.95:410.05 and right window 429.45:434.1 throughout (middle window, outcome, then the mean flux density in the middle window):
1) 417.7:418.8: -0.06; 23.1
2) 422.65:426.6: -0.09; 23.2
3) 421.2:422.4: -0.14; 24.6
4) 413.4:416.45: -0.10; 24.4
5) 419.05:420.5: -0.10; 23.8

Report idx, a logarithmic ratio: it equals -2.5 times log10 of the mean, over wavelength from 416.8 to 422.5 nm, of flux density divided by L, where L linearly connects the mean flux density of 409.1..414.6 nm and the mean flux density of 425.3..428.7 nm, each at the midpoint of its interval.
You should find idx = -0.043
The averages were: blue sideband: 23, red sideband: 23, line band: 24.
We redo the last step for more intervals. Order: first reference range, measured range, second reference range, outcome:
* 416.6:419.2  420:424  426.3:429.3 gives -0.019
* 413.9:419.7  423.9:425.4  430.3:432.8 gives -0.055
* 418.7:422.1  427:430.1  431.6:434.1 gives 0.019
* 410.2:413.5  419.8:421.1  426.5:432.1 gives -0.072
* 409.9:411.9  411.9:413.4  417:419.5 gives -0.079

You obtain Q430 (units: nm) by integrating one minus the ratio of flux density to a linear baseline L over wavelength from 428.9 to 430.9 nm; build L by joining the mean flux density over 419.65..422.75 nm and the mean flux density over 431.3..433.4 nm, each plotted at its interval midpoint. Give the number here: 0.23 nm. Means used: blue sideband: 23.9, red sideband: 22.3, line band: 20.1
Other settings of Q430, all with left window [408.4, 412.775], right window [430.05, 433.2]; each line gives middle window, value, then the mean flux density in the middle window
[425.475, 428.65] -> -0.245 nm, 23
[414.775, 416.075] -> -0.106 nm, 24.2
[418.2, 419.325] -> -0.075 nm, 23.5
